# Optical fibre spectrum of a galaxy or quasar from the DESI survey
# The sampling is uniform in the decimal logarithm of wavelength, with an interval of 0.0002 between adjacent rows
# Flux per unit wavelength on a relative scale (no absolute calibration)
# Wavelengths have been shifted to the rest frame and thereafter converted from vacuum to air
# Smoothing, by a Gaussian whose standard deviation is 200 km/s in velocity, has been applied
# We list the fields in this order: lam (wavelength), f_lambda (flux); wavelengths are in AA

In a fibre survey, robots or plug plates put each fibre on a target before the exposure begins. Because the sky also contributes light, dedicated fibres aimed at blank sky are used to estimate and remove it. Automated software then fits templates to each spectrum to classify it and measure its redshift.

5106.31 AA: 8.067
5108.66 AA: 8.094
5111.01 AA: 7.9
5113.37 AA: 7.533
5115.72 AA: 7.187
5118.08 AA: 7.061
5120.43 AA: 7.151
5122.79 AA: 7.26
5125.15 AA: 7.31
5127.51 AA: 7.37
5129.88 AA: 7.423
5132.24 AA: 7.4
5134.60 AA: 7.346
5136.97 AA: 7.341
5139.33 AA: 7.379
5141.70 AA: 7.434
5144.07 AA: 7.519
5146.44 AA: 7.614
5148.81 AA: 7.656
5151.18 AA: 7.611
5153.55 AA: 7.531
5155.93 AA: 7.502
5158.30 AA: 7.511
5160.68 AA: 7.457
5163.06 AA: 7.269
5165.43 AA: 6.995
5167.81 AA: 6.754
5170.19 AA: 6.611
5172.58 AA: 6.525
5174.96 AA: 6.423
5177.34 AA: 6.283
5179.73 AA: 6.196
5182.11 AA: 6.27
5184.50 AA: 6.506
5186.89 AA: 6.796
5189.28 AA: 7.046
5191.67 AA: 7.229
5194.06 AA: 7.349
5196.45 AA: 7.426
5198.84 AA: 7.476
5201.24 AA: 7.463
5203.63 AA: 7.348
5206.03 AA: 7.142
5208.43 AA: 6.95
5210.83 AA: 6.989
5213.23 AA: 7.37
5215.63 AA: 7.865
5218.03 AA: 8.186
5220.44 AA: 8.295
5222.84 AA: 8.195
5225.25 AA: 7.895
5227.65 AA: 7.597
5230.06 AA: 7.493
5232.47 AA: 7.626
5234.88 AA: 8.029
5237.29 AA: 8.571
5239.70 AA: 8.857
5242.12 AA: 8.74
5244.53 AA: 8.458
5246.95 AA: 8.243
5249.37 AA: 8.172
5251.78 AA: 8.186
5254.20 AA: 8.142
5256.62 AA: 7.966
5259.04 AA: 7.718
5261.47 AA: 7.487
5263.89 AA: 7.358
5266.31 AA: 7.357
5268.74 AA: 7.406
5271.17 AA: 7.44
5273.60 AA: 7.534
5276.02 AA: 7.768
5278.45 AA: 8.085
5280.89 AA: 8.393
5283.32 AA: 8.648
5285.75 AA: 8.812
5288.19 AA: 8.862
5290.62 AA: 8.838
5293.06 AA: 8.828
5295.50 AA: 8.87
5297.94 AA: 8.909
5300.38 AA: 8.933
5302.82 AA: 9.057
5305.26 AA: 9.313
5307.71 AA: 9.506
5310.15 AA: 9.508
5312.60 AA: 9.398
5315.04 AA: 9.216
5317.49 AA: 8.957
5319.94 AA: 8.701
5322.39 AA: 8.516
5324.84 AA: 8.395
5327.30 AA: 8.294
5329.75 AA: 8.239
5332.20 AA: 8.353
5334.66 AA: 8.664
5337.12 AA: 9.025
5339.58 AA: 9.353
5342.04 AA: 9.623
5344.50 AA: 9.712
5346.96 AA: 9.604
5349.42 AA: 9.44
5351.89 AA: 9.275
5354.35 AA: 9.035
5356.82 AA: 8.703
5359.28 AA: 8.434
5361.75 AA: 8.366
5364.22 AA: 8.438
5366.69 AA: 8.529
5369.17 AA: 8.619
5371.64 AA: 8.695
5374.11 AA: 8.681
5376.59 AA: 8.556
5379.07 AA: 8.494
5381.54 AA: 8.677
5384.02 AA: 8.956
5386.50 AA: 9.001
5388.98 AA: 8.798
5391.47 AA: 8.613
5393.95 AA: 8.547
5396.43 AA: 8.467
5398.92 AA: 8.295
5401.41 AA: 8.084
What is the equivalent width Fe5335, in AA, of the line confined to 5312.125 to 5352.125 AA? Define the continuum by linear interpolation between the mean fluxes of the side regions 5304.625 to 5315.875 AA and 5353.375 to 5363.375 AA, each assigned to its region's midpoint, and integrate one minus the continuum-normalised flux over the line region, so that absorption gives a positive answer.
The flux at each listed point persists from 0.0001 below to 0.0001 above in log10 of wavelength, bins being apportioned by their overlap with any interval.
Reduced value 0.28 AA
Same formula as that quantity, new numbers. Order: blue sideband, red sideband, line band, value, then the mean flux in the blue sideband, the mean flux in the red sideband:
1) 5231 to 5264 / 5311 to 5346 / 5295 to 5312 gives -1.0 AA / 8.13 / 8.9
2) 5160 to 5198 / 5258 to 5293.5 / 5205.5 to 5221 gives -0.6 AA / 6.82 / 8.02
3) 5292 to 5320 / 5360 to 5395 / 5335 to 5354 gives -1.1 AA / 9.12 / 8.64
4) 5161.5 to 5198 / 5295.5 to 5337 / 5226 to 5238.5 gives -0.4 AA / 6.79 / 8.88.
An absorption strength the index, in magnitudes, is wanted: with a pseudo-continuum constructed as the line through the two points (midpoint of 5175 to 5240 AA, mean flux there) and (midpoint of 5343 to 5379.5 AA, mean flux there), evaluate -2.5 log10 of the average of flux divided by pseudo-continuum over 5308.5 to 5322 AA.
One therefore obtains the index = -0.089 mag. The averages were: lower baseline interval 7.39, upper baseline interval 8.85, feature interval 9.13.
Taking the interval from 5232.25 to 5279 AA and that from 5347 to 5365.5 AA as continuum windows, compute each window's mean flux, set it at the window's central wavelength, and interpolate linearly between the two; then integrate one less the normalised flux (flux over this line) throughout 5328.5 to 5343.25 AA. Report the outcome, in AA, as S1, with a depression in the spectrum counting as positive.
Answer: -0.32 AA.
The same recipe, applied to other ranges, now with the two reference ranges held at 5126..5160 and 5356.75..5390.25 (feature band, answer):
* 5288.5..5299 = -0.8 AA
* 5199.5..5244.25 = 0.3 AA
